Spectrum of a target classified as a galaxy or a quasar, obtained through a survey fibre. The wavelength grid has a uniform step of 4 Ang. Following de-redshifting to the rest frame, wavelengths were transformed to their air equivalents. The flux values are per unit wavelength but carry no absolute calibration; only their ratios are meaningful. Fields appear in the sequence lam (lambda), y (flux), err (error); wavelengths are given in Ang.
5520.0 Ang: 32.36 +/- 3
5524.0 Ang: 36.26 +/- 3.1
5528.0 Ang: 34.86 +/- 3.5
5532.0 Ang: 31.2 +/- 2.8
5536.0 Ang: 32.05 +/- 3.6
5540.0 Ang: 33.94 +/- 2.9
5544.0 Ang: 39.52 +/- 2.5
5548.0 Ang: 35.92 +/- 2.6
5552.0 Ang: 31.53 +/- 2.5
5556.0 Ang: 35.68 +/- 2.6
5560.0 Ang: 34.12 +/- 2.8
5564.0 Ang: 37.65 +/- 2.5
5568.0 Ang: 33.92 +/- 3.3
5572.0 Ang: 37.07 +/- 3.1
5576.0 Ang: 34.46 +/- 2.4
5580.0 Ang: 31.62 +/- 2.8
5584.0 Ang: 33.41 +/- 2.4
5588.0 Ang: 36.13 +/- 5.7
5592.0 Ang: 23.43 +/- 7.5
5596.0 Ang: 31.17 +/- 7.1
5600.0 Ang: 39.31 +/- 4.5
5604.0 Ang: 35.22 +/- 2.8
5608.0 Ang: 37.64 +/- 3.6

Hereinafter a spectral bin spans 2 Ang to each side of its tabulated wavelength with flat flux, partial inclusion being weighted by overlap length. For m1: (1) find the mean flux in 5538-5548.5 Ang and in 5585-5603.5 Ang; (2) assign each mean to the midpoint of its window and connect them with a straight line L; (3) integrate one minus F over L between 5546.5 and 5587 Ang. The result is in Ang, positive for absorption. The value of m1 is 0.3 Ang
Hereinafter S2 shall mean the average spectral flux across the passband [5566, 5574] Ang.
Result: 35.5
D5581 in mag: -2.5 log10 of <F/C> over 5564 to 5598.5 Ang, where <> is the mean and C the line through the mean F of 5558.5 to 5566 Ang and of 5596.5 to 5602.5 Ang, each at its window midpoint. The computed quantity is 0.11 mag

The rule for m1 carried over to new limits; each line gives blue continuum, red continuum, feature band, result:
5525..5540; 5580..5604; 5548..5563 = -0.6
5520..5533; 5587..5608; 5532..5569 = -1.0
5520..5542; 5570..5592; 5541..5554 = -0.8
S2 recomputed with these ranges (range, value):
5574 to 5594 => 31.8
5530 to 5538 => 31.6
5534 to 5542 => 33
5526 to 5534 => 33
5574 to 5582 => 33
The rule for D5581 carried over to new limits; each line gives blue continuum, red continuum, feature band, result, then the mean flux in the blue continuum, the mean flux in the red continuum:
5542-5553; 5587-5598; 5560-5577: -0.082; 36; 29.7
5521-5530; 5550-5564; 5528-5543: 0.055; 35.2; 34.3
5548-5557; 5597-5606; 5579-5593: 0.131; 33.9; 36.6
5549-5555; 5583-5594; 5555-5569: -0.098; 33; 30.8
